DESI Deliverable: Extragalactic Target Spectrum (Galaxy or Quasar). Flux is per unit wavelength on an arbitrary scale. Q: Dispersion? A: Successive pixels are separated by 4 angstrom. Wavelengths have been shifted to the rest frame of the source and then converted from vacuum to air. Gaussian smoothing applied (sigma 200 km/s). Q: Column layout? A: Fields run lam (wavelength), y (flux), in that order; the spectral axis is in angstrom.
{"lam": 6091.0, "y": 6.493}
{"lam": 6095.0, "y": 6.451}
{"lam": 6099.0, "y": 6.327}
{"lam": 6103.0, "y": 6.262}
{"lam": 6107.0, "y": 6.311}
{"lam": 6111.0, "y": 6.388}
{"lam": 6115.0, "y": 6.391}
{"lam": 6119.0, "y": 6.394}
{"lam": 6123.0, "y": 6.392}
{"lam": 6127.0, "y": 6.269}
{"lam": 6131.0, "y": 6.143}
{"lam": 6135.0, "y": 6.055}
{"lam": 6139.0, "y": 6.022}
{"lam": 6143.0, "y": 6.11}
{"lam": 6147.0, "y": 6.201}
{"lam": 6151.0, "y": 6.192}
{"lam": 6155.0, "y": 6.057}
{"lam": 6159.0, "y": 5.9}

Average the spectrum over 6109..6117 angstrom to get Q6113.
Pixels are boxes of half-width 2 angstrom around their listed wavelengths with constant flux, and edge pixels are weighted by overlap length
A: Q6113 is 6.39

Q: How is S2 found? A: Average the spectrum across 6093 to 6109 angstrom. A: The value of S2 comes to 6.34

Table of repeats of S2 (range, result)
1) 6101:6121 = 6.35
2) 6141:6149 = 6.16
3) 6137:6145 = 6.07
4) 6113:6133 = 6.32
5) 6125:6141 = 6.12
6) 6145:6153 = 6.2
